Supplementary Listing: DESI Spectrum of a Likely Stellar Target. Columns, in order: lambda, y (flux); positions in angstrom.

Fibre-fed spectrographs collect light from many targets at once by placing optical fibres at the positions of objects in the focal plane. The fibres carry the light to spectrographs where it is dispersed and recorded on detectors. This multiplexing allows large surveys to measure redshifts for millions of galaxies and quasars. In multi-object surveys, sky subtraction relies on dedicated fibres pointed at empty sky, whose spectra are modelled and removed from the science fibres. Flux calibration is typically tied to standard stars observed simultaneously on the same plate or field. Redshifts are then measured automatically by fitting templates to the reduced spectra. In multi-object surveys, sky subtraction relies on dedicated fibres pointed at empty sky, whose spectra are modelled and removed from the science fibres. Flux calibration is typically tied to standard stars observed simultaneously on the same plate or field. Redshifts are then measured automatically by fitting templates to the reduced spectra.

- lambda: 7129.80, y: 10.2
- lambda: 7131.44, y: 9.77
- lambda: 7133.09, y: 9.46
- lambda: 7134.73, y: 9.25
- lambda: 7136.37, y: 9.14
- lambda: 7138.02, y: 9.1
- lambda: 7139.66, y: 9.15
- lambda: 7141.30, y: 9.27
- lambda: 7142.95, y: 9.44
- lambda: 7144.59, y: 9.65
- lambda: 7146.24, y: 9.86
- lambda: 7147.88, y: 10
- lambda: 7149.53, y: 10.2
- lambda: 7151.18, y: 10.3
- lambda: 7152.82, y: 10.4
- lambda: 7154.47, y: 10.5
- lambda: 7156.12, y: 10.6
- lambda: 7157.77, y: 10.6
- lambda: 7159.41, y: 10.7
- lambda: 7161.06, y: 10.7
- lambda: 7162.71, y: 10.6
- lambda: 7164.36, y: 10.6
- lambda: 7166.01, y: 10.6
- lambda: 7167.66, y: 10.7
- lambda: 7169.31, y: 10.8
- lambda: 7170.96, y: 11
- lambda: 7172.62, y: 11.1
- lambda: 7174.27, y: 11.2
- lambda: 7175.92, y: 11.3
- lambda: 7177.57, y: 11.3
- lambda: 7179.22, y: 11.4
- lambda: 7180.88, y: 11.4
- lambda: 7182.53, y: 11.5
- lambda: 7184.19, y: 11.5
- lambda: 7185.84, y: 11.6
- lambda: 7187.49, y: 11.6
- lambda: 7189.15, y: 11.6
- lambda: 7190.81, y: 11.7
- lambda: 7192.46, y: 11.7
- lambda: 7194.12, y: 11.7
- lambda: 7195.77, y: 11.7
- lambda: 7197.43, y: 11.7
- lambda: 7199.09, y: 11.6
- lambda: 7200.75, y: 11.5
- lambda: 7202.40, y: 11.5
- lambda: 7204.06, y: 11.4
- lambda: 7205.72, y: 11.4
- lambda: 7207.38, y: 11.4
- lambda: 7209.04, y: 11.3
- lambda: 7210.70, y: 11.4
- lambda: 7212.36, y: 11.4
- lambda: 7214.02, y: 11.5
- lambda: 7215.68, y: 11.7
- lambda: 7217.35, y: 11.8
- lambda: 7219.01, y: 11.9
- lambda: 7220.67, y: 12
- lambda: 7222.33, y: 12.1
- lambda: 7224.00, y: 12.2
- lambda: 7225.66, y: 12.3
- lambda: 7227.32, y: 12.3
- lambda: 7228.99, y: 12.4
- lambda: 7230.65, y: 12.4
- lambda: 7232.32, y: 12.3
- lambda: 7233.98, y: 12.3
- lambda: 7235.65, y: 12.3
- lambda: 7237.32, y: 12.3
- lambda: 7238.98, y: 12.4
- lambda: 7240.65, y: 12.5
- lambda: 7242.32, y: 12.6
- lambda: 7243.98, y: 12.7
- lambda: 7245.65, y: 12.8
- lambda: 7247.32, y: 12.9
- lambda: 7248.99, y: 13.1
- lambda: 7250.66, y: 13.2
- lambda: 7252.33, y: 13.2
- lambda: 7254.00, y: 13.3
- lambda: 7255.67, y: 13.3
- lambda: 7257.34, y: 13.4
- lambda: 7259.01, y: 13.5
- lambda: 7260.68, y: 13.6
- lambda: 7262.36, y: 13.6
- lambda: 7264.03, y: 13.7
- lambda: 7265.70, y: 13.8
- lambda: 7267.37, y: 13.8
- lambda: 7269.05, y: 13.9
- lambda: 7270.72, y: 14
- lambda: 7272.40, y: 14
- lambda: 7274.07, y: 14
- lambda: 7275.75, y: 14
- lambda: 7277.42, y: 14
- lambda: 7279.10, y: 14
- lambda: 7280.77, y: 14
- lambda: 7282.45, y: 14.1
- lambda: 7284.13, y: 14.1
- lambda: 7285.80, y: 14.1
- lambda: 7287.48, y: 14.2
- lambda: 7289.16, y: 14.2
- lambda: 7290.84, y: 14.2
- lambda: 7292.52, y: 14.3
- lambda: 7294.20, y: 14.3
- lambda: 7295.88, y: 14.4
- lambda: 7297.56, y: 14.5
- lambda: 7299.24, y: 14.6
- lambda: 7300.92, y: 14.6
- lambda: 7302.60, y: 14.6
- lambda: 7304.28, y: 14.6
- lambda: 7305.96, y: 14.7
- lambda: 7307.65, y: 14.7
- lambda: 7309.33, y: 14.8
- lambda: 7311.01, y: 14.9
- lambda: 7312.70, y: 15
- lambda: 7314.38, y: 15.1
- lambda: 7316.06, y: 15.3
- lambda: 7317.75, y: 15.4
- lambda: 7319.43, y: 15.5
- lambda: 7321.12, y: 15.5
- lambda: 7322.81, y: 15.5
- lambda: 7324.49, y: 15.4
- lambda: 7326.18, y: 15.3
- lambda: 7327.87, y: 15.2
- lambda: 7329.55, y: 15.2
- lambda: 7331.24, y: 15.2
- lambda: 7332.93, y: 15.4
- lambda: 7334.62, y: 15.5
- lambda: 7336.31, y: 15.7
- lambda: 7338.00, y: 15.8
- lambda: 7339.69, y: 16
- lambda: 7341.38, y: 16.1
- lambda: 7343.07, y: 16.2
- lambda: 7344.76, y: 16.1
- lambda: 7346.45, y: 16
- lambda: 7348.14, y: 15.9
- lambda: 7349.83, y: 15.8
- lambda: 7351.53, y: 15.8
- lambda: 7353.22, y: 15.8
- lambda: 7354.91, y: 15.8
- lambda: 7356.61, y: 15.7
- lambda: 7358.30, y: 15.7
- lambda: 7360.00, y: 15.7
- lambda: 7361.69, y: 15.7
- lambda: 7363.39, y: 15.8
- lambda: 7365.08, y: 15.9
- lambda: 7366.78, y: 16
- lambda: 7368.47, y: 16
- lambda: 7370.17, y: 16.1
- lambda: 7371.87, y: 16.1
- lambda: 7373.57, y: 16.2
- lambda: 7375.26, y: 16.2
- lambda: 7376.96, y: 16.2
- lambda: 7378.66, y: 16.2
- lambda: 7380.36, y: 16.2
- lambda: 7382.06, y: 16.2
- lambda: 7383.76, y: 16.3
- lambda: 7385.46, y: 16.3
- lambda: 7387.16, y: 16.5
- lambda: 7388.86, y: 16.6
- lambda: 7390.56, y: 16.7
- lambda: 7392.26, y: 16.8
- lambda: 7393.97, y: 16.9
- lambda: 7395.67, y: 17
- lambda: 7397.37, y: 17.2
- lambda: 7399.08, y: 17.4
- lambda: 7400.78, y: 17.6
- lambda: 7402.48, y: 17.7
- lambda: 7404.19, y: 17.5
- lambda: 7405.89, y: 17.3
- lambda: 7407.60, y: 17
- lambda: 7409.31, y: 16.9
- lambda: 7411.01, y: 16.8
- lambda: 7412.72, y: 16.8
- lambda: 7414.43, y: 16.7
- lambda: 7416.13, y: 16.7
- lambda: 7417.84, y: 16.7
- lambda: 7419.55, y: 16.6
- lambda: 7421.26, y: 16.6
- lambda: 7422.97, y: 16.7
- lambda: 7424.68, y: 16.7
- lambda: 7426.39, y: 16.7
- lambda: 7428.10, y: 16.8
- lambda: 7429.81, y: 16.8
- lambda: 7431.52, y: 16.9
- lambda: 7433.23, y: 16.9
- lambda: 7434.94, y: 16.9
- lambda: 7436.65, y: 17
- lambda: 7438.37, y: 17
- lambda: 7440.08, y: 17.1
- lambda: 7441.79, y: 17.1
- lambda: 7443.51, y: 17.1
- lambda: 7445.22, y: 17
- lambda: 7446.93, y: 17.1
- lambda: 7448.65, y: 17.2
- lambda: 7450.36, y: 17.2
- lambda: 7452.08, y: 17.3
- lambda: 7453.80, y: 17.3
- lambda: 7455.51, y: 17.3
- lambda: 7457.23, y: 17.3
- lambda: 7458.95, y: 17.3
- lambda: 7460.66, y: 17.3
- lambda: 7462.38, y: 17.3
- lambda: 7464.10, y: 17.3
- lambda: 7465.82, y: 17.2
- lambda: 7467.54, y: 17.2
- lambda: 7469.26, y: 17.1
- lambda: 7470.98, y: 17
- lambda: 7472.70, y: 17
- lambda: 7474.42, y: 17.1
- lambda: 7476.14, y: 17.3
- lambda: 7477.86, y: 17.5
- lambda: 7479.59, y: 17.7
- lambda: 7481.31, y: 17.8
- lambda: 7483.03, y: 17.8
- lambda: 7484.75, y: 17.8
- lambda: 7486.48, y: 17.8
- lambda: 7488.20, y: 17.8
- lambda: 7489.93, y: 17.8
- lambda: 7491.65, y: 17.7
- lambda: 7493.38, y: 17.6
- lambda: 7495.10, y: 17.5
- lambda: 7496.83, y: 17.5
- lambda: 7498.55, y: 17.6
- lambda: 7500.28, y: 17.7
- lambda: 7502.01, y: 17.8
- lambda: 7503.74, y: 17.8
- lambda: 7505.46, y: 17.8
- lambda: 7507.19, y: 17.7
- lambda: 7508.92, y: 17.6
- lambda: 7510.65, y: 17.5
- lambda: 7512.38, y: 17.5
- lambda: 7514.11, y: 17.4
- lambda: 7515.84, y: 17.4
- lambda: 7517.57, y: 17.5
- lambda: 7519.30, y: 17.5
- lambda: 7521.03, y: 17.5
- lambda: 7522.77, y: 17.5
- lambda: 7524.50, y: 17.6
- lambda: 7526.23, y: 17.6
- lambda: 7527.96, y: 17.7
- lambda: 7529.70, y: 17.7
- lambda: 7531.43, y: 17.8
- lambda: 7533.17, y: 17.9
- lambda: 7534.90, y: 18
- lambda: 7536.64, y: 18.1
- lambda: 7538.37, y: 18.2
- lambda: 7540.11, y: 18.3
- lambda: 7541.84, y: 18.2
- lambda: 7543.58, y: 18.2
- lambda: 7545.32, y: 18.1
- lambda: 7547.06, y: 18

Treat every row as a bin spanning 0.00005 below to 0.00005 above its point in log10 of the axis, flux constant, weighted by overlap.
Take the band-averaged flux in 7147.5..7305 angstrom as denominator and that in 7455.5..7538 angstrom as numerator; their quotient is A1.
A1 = 1.42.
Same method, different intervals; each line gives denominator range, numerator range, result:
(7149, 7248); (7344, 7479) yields 1.45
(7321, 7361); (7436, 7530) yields 1.11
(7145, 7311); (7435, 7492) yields 1.39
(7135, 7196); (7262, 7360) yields 1.39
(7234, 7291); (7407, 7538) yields 1.29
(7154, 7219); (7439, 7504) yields 1.54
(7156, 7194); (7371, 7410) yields 1.50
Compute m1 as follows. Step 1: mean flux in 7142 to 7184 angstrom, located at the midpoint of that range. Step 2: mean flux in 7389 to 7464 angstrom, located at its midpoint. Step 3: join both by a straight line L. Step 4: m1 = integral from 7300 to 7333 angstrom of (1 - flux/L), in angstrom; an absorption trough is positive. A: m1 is -1.6 angstrom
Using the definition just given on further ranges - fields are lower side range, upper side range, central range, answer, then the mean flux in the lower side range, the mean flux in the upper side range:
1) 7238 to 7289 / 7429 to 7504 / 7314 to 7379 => -2.84 angstrom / 13.5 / 17.3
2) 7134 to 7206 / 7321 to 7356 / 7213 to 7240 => 0.63 angstrom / 10.8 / 15.7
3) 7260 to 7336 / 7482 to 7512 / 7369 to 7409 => -1.76 angstrom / 14.6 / 17.7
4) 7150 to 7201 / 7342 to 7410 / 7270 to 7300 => -0.38 angstrom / 11.1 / 16.4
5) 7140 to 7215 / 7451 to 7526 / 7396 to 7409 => -1.37 angstrom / 11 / 17.5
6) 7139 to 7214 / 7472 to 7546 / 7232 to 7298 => -3.98 angstrom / 11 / 17.7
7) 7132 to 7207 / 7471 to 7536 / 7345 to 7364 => -1.63 angstrom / 10.8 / 17.6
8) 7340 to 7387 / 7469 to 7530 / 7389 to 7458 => -1.28 angstrom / 16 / 17.6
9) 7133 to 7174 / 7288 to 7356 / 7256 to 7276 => -0.31 angstrom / 10.2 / 15.2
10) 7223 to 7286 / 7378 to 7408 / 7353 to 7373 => 0.25 angstrom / 13.2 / 16.9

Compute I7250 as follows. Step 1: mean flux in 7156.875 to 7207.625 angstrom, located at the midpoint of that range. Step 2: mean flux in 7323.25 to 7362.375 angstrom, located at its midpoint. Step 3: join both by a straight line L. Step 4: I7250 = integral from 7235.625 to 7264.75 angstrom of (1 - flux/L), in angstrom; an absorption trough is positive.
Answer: 0.2 angstrom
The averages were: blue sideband 11.3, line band 13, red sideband 15.7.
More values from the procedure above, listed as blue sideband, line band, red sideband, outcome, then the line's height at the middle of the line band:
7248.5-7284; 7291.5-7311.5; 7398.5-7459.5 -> -0.2 angstrom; 14.4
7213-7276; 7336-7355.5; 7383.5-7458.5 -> -0.9 angstrom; 15.2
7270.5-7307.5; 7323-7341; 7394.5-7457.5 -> -0.4 angstrom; 15.1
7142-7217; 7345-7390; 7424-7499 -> -2.5 angstrom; 15.2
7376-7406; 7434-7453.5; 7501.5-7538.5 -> 0.1 angstrom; 17.2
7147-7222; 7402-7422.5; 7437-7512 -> -1.1 angstrom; 16.1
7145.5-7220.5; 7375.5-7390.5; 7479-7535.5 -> -1.1 angstrom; 15.2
